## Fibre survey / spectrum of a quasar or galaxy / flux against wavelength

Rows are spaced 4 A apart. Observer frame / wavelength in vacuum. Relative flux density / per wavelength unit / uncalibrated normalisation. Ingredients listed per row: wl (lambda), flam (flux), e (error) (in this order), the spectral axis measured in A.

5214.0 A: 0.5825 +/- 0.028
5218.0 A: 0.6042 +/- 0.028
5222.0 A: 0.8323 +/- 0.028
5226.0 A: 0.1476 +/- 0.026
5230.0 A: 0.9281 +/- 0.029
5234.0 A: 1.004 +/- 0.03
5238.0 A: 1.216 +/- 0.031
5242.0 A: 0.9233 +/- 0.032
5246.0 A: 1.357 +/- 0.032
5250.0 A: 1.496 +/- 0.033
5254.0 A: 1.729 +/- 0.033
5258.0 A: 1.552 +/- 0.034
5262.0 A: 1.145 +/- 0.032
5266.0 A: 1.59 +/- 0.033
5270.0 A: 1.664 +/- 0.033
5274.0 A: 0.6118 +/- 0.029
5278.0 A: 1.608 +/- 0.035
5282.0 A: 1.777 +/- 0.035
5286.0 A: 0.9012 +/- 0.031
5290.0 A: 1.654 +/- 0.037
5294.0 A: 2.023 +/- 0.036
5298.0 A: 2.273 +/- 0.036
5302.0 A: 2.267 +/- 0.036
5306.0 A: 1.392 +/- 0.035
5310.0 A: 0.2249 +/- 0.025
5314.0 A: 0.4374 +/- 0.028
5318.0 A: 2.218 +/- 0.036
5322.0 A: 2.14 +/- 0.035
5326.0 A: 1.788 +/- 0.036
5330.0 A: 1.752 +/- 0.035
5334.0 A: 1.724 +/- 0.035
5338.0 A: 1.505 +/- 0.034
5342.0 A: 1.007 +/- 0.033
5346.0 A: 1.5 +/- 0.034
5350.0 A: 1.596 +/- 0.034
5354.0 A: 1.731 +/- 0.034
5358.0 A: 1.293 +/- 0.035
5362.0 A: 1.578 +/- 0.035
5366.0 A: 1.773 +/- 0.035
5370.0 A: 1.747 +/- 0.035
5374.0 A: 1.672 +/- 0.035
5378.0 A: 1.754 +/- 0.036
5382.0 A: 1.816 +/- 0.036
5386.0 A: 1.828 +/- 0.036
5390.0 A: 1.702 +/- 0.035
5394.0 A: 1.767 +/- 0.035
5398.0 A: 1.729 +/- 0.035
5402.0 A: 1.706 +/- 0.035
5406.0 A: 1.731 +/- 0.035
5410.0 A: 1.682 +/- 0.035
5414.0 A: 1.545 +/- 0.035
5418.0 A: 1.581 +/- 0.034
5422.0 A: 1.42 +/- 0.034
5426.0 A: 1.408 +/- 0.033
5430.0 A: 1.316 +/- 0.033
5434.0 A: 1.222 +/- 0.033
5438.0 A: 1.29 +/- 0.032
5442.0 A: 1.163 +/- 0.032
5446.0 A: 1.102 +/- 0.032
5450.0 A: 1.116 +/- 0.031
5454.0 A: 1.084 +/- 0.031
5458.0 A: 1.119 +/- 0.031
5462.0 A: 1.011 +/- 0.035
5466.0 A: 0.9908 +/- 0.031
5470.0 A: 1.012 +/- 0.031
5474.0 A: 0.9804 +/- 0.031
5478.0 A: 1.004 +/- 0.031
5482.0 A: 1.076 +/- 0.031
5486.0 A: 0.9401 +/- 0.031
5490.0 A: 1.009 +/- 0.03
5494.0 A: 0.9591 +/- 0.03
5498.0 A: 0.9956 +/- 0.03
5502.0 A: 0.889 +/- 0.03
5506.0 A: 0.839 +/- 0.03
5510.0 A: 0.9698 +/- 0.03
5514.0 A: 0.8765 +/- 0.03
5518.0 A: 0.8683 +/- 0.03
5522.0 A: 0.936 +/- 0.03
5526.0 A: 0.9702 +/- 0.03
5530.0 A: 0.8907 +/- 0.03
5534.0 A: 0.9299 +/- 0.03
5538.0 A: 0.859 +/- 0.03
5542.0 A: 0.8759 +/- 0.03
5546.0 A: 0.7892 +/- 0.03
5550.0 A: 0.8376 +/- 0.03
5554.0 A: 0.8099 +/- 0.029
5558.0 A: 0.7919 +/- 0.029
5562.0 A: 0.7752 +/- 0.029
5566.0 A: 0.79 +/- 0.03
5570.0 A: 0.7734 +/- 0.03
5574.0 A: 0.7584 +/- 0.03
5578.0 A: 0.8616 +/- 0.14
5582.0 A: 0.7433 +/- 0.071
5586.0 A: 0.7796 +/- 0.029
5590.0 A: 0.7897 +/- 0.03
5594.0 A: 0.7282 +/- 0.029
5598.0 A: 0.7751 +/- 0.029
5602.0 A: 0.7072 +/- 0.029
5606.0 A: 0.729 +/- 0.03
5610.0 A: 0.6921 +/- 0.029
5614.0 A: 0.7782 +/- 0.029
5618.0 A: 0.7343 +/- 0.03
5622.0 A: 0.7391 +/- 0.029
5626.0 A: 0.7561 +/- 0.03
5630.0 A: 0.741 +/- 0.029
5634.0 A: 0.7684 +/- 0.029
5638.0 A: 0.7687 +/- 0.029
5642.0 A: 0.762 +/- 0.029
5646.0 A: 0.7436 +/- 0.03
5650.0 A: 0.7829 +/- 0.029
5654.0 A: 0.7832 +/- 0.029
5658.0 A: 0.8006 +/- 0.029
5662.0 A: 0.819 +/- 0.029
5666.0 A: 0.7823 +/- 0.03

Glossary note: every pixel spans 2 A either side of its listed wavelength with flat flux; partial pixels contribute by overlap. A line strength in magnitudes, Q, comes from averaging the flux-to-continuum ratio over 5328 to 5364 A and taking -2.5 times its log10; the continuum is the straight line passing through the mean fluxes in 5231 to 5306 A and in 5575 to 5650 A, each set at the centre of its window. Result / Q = -0.16 mag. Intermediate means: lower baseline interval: 1.48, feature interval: 1.52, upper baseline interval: 0.756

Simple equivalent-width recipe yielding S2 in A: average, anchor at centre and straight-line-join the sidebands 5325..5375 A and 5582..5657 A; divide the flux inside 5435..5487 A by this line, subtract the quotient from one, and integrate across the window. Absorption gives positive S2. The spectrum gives 7.1 A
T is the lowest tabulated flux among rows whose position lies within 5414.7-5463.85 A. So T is 1.011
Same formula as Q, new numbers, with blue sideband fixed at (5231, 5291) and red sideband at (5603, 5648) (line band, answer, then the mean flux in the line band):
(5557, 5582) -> 0.06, 0.788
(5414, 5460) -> -0.20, 1.27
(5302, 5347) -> -0.19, 1.46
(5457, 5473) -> -0.02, 1.02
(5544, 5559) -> 0.07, 0.808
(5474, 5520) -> 0.01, 0.949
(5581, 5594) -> 0.06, 0.766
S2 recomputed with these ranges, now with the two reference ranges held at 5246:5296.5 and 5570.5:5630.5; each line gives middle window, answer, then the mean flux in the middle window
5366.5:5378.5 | -4.46 A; 1.73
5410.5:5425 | -4.58 A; 1.53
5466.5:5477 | 0.44 A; 0.996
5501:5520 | 1.30 A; 0.888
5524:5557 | 0.75 A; 0.868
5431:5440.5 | -1.17 A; 1.26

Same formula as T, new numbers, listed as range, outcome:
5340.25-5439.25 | 1.007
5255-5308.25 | 0.6118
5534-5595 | 0.7282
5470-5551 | 0.7892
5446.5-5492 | 0.9401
